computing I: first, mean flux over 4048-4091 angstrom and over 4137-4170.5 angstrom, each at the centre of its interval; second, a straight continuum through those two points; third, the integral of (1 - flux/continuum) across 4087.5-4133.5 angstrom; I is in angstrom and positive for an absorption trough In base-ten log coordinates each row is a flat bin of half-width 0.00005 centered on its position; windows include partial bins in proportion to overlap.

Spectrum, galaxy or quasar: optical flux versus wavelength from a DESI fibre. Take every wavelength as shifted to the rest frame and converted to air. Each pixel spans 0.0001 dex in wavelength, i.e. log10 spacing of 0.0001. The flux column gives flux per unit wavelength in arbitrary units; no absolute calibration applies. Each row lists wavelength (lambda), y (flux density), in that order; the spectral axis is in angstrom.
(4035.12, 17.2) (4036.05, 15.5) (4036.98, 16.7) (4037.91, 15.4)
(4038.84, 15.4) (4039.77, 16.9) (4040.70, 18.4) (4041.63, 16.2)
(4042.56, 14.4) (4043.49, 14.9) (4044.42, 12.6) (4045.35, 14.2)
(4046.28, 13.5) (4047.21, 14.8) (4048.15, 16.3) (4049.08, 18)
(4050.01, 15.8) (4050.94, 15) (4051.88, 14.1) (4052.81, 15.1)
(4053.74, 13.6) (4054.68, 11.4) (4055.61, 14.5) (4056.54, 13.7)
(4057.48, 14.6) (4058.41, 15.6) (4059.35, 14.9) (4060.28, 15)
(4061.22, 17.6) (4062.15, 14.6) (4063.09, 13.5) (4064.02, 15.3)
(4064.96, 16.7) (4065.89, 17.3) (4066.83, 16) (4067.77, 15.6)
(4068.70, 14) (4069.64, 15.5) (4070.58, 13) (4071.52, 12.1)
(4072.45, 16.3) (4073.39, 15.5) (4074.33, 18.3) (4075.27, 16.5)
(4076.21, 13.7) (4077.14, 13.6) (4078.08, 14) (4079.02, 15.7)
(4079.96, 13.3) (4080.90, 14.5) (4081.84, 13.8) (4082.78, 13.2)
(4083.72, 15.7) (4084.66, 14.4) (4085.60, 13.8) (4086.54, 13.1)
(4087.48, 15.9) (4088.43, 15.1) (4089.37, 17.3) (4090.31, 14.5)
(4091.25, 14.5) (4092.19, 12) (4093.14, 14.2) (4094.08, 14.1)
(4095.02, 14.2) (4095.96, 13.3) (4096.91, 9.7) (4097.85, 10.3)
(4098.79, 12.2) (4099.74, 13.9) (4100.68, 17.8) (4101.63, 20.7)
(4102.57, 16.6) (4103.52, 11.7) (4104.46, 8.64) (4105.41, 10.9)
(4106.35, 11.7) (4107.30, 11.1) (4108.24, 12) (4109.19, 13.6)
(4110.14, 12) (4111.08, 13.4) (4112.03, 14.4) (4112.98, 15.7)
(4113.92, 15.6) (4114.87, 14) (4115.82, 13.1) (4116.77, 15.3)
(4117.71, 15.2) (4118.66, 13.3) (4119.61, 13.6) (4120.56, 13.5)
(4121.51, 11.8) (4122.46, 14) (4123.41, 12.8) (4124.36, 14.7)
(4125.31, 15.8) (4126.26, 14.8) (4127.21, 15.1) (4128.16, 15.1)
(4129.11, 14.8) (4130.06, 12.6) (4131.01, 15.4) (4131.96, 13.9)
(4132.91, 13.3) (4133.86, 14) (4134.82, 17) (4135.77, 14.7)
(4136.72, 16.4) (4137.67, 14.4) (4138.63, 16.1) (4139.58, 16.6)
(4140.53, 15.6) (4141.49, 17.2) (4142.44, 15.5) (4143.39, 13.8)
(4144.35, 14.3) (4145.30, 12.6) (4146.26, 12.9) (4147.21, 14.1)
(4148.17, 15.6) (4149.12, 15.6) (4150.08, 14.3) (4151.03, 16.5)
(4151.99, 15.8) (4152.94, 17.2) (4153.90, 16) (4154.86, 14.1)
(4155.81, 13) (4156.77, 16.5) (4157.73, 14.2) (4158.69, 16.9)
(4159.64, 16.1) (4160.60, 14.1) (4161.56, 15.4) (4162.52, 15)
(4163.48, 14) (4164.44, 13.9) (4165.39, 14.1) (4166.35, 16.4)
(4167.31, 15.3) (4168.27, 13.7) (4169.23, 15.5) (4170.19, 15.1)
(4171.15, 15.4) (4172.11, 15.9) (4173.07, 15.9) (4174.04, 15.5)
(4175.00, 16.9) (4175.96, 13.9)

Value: 3.6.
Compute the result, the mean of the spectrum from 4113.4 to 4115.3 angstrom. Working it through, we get 14.9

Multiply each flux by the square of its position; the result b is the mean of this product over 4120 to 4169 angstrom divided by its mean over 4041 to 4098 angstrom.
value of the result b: 1.05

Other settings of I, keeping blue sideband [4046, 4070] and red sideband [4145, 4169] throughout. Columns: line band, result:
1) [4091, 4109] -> 2.28 angstrom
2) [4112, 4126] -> 0.76 angstrom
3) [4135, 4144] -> -0.38 angstrom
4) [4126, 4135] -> 0.29 angstrom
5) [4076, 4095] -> 0.92 angstrom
